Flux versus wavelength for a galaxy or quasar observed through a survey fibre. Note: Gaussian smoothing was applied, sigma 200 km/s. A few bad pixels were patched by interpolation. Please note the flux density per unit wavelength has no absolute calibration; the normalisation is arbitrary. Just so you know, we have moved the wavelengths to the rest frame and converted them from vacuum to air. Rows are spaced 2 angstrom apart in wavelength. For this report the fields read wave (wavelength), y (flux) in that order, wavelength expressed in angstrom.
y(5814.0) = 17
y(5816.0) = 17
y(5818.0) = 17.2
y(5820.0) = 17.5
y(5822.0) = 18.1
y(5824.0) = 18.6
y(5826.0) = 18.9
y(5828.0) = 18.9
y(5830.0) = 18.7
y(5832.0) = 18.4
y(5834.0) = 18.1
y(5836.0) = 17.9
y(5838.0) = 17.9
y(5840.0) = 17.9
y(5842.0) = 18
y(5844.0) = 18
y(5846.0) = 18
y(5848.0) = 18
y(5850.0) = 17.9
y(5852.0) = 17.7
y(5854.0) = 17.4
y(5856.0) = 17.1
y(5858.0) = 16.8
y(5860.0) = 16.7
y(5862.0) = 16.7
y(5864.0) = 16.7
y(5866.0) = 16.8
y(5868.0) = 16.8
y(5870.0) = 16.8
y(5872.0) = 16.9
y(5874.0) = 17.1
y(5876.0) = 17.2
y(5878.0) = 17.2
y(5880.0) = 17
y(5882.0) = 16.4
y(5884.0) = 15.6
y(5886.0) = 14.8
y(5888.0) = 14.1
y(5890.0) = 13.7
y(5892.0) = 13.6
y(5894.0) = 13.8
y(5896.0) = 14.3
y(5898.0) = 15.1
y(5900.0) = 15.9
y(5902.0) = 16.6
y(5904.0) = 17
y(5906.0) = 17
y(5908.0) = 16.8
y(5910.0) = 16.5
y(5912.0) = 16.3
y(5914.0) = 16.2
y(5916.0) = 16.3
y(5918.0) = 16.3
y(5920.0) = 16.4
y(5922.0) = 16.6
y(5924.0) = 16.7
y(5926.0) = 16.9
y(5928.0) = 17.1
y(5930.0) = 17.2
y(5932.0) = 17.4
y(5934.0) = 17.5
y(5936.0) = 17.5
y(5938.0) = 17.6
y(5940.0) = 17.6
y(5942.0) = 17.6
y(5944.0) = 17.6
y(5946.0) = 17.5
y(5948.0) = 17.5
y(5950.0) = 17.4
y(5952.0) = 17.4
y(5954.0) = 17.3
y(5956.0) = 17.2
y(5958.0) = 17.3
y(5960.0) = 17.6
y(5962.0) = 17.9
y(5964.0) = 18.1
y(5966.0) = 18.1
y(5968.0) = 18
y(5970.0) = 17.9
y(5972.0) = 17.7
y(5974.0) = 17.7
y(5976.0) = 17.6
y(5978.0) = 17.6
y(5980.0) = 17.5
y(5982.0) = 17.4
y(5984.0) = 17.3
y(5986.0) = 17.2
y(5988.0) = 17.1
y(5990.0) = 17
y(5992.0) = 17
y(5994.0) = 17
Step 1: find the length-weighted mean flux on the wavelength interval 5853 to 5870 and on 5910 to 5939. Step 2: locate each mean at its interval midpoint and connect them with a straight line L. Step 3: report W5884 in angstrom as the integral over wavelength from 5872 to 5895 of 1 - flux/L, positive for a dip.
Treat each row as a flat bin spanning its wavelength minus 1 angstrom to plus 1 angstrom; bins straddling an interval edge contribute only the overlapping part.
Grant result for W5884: 1.8 angstrom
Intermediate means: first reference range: 16.9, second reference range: 16.8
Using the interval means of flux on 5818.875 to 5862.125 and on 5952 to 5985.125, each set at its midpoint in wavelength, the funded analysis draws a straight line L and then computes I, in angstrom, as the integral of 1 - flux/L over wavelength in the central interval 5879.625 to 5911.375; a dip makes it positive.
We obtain 4.08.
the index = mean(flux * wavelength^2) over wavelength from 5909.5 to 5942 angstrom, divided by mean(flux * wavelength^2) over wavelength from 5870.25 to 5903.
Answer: 1.10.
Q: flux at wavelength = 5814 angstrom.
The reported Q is 17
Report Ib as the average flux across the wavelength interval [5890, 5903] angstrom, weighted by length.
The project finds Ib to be 14.8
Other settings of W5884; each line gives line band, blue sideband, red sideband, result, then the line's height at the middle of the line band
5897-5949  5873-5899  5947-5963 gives -1.2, 16.5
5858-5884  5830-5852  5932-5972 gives 1.6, 17.9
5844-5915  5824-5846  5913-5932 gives 4.4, 17.5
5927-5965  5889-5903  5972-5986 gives -2.5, 16.4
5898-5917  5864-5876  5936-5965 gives 0.8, 17.2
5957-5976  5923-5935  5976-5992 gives -0.6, 17.2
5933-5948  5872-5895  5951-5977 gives -0.4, 17.1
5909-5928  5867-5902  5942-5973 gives 0.1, 16.6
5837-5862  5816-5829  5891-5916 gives -0.4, 17.3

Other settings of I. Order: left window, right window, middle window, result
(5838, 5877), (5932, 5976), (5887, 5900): 2.4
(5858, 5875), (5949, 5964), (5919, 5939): 0.2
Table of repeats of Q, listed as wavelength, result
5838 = 17.9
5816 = 17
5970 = 17.9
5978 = 17.6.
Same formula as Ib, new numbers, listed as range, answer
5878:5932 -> 16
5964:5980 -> 17.8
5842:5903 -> 16.4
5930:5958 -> 17.5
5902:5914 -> 16.7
